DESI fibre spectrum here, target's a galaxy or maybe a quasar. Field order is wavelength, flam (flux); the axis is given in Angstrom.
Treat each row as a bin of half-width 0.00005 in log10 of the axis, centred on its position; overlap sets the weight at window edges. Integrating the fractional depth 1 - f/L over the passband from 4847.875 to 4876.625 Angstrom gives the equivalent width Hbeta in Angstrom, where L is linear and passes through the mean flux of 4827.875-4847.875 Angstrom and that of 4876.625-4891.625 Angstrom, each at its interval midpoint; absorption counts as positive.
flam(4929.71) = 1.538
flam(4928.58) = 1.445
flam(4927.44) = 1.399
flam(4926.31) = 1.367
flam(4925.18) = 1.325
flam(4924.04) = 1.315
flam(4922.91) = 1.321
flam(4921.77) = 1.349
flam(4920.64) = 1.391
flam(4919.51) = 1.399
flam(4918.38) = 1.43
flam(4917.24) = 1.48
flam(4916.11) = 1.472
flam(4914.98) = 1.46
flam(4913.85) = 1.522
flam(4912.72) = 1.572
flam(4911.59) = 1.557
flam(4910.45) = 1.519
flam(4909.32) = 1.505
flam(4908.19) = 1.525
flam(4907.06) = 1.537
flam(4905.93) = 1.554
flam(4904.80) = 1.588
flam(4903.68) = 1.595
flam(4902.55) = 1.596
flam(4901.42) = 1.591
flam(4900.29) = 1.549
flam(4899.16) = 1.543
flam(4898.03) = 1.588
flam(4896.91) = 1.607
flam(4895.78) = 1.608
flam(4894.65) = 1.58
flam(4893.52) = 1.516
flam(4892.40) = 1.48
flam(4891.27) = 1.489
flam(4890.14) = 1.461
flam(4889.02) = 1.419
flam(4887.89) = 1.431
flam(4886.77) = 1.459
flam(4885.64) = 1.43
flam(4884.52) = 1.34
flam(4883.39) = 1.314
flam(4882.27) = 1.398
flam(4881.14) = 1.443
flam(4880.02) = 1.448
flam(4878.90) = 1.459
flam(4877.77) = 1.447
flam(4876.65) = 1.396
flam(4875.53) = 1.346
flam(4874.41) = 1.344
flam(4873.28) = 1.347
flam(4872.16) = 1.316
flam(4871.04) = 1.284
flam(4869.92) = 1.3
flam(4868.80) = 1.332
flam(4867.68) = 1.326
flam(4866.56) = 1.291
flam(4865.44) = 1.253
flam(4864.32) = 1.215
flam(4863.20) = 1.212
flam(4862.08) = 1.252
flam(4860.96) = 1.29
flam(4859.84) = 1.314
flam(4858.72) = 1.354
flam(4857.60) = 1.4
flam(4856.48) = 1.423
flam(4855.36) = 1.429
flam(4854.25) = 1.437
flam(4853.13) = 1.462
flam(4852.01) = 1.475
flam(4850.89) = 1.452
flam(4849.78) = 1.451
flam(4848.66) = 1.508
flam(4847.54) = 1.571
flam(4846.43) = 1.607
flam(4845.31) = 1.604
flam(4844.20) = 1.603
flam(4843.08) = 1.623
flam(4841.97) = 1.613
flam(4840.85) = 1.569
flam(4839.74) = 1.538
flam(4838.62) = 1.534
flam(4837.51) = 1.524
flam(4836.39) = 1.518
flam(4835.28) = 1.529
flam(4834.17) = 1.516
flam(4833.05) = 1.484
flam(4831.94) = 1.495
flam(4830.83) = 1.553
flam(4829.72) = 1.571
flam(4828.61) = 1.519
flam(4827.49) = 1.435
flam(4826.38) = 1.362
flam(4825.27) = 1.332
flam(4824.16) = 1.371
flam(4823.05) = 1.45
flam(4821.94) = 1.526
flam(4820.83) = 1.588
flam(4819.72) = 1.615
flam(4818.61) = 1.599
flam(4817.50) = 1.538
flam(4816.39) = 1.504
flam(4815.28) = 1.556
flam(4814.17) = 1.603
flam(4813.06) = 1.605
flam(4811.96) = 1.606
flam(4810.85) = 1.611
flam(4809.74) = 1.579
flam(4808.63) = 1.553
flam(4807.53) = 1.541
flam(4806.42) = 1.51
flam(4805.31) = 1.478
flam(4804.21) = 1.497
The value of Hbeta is 2.5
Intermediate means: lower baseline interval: 1.55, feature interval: 1.35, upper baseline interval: 1.42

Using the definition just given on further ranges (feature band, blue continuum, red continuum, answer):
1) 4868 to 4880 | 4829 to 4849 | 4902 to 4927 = 1.23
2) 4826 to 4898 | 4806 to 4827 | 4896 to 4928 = 3.18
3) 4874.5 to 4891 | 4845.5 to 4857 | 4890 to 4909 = 1.27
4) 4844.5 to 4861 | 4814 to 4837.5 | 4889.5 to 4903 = 0.69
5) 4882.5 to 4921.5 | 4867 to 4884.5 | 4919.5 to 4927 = -4.13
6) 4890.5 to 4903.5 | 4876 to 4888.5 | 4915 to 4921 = -1.22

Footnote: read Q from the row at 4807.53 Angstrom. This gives 1.541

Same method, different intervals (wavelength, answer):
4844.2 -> 1.603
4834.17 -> 1.516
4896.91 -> 1.607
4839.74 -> 1.538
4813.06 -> 1.605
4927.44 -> 1.399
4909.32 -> 1.505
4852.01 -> 1.475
